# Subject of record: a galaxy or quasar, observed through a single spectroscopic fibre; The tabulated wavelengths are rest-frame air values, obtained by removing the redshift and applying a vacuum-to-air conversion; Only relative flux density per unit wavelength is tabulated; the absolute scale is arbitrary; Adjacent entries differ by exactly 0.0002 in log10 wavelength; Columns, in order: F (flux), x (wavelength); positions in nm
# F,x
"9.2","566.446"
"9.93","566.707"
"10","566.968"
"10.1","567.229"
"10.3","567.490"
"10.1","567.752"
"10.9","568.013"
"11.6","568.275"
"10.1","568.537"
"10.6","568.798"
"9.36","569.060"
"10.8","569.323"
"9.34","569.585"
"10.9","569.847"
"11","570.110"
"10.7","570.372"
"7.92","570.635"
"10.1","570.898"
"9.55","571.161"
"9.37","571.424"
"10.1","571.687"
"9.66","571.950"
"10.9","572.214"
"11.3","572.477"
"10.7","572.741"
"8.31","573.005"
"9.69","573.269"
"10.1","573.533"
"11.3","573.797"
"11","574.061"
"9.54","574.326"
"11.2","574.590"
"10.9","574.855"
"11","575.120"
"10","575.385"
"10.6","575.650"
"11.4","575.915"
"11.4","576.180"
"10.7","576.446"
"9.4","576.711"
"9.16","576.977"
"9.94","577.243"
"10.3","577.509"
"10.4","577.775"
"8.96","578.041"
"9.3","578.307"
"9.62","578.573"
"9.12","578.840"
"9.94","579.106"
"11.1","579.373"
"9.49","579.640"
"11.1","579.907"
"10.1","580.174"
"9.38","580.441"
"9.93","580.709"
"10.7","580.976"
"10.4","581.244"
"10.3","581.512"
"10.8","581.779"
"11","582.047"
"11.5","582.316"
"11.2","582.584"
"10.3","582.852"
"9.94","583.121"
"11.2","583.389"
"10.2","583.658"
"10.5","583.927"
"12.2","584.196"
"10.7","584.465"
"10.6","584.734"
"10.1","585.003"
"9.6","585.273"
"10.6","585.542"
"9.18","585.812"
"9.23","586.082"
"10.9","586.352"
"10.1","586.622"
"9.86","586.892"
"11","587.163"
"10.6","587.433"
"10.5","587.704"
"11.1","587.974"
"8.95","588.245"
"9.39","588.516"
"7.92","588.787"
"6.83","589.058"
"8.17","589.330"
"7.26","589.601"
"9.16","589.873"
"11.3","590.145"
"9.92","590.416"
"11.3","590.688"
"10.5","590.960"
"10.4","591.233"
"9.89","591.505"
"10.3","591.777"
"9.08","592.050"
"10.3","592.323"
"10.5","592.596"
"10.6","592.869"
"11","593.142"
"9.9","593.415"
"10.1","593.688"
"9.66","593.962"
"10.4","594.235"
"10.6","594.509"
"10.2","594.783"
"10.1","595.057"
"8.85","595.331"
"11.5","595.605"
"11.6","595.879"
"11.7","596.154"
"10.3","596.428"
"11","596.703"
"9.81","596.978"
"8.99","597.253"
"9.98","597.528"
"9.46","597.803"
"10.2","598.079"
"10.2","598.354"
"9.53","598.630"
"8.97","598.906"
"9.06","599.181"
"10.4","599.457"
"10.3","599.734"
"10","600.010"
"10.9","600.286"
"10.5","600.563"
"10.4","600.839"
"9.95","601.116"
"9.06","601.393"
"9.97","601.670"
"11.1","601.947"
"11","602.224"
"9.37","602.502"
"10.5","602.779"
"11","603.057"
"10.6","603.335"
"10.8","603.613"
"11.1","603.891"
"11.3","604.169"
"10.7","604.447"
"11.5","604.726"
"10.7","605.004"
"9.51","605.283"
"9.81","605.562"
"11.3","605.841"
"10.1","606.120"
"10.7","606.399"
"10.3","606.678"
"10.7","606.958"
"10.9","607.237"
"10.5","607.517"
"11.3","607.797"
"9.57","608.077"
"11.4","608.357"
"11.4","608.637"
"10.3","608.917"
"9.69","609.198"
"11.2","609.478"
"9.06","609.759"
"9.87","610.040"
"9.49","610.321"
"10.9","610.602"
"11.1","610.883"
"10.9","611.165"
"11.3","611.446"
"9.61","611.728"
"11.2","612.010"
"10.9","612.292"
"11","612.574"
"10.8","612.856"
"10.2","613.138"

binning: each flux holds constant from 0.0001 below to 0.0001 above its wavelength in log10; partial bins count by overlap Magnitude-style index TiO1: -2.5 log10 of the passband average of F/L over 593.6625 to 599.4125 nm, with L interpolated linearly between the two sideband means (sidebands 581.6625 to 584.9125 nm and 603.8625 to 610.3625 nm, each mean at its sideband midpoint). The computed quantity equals 0.06 mag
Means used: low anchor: 10.8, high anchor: 10.5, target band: 10.1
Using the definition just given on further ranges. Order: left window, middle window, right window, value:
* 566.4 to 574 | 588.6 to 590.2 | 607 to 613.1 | 0.24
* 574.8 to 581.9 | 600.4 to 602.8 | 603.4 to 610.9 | 0.03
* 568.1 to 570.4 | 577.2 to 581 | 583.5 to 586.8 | 0.05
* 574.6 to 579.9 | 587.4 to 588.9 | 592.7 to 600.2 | 0.05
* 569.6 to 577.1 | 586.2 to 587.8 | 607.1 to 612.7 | -0.01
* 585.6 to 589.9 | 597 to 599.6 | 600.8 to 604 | 0.05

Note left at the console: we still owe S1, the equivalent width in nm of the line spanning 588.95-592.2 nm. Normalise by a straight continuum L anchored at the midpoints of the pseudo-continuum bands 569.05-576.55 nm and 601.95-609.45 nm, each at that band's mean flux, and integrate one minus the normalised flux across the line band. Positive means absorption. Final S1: 0.30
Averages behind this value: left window 10.3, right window 10.6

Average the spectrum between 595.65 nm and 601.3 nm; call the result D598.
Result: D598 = 10.2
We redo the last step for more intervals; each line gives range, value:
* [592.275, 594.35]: 10.3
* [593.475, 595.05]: 10.2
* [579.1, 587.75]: 10.4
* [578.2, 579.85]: 9.83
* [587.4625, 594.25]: 9.78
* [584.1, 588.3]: 10.3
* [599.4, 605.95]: 10.5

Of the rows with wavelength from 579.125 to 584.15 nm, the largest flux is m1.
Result 11.5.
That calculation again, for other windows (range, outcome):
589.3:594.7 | 11.3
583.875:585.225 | 12.2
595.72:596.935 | 11.7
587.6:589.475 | 11.1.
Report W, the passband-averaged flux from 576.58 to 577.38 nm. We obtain 9.5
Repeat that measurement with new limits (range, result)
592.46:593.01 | 10.6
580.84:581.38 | 10.5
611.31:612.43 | 10.7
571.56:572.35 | 10.2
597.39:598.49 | 9.96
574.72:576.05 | 10.8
